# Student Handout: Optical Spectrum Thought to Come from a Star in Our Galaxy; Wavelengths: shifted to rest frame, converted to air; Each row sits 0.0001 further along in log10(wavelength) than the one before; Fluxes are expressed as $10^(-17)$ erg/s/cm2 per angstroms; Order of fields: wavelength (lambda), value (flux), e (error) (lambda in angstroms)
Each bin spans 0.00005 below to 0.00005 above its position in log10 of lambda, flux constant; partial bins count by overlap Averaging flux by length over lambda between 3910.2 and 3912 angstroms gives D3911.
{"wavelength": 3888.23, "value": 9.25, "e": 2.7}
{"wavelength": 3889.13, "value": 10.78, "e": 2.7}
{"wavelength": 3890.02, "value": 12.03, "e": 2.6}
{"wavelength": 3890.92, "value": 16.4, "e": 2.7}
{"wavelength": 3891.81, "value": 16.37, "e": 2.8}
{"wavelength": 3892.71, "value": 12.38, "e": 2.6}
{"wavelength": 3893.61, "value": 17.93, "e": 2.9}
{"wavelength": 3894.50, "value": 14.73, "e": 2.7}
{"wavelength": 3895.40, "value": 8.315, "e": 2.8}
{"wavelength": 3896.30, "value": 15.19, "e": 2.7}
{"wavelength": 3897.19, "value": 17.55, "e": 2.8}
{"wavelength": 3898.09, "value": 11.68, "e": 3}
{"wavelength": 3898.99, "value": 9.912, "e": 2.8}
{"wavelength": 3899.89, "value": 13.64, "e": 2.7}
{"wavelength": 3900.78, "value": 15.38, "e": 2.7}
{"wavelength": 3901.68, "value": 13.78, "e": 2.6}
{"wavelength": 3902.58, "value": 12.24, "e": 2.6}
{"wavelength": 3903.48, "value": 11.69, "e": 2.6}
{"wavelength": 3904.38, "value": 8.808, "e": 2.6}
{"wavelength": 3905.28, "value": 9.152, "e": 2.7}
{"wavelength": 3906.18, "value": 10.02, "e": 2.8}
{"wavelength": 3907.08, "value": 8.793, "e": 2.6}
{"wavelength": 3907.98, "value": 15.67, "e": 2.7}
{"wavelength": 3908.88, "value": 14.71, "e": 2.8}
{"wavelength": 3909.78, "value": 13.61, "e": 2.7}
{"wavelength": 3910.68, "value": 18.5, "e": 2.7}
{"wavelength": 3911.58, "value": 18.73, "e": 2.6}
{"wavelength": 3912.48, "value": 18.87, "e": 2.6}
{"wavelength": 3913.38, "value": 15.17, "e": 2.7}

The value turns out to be 18.5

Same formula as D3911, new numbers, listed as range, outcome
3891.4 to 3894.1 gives 15.5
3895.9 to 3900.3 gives 13.6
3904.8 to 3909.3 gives 11.6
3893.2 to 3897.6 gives 14.7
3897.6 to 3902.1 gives 12.9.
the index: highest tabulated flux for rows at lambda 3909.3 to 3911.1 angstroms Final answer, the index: 18.5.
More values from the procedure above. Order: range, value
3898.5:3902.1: 15.38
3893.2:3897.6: 17.93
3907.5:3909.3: 15.67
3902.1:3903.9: 12.24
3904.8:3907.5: 10.02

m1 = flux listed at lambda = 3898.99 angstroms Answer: 9.912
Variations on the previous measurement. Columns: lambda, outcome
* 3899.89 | 13.64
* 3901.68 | 13.78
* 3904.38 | 8.808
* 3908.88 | 14.71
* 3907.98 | 15.67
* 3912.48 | 18.87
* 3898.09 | 11.68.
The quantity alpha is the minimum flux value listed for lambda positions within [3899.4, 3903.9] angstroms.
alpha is 11.69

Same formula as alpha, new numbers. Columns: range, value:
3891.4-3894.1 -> 12.38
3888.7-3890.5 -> 10.78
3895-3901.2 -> 8.315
